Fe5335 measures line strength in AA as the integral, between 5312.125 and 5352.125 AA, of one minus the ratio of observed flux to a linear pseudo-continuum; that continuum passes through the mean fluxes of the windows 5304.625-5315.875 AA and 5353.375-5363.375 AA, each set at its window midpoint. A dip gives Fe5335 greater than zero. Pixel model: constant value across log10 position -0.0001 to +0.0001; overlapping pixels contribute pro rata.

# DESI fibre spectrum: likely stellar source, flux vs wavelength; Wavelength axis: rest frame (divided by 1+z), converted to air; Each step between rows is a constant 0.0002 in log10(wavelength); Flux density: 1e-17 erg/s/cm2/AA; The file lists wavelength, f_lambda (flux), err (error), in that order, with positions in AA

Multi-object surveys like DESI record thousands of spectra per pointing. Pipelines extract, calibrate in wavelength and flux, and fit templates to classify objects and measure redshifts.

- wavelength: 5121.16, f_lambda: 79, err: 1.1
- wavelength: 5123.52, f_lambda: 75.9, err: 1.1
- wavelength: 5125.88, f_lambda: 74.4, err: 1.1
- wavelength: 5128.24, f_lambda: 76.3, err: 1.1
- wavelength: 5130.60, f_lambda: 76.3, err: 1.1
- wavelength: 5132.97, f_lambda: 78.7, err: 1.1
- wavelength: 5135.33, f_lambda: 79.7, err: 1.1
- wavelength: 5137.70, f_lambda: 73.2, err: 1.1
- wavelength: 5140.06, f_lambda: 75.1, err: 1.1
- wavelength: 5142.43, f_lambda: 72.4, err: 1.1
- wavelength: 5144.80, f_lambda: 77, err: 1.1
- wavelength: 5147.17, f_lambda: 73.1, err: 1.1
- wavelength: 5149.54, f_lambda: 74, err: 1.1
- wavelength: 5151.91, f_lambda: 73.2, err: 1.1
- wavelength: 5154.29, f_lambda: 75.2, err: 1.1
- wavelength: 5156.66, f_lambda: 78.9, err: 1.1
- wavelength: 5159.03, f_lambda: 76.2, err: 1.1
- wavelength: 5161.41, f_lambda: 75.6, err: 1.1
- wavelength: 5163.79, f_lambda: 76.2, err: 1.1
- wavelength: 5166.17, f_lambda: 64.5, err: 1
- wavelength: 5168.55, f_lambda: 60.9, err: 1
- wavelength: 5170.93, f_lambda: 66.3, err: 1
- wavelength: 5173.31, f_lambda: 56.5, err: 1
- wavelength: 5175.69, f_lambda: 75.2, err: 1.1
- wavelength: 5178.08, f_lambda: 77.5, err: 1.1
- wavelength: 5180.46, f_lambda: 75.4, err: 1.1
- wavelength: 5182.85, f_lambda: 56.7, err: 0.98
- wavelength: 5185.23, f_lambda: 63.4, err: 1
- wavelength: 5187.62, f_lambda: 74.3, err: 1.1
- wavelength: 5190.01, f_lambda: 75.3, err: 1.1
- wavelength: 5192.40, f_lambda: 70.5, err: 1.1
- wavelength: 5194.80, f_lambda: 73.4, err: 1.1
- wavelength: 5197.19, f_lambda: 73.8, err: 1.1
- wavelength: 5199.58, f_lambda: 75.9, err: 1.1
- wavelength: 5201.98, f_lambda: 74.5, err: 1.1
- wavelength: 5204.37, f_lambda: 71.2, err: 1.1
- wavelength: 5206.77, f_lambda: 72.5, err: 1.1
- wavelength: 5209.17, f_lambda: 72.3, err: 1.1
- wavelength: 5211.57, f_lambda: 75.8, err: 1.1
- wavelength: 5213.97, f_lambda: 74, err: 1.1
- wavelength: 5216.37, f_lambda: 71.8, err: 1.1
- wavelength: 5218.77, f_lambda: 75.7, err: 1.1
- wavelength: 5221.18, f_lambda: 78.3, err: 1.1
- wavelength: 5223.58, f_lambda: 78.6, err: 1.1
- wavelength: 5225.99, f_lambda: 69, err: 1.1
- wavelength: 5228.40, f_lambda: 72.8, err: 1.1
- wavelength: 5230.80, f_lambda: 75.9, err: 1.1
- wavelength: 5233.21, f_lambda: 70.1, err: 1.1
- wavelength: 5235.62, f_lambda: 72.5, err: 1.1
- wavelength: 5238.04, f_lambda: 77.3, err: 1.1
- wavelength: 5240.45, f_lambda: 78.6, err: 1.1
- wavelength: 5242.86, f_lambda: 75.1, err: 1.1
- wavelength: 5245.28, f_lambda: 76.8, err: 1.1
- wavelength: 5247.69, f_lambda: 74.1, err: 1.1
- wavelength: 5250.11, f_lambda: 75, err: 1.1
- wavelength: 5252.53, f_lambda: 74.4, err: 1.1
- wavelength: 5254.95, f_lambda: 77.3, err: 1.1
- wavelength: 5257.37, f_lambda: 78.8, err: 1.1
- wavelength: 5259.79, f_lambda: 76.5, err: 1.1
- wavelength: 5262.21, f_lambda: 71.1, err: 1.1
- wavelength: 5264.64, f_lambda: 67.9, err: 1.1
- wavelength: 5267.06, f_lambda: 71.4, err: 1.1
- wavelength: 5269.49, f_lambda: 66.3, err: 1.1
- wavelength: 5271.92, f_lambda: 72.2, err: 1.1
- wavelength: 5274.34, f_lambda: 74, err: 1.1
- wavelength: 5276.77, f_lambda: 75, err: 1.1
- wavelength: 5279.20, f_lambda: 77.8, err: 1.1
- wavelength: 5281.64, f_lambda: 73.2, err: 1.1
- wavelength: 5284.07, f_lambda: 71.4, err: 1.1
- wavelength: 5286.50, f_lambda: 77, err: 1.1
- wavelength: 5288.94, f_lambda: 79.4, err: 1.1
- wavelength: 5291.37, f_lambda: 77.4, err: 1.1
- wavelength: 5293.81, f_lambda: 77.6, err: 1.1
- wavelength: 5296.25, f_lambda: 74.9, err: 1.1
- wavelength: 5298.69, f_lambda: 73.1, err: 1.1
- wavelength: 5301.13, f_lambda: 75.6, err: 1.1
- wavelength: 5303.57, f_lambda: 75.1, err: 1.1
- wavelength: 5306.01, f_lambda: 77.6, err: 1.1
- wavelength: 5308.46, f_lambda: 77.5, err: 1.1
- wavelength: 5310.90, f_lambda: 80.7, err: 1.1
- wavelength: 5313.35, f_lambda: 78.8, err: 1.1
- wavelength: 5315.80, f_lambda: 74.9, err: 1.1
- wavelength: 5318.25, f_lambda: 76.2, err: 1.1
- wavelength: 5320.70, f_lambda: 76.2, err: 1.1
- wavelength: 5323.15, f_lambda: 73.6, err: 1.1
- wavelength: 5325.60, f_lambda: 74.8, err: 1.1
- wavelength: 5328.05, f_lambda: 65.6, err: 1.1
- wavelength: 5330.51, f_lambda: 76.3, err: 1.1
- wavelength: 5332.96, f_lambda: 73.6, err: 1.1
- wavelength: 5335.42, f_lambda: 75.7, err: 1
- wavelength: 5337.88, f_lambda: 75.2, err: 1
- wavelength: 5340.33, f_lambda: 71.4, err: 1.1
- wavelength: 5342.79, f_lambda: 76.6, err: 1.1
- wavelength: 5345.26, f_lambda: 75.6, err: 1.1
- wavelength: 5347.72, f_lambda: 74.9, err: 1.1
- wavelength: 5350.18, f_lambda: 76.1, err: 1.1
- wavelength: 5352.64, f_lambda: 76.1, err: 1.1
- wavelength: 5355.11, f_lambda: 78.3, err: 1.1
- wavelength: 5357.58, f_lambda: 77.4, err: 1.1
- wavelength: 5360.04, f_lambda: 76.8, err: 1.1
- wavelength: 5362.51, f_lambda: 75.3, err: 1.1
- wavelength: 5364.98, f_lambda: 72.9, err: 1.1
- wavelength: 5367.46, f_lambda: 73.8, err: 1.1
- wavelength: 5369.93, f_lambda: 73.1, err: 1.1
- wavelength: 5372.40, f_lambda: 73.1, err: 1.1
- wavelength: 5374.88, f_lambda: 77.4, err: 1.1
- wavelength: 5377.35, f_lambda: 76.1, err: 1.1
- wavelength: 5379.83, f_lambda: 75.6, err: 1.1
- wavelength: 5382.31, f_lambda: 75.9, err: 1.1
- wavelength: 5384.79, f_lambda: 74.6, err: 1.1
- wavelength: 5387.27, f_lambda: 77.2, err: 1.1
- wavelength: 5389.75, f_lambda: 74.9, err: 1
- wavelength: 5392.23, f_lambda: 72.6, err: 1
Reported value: 1.5 AA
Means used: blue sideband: 78.1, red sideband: 77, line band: 74.7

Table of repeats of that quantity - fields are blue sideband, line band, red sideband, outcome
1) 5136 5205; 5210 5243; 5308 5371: -0.71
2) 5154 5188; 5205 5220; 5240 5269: -0.29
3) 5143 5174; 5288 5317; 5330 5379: -1.00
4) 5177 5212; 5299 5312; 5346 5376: -0.47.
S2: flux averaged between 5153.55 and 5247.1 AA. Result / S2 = 72.7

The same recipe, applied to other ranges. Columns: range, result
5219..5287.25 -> 74.2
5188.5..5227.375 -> 73.9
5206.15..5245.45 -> 74.5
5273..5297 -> 75.8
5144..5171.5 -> 72.7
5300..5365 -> 75.6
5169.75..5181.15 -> 70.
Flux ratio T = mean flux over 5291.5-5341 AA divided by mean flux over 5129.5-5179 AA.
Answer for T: 1.0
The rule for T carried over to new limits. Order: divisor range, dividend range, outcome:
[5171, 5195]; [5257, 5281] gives 1.05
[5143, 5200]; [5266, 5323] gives 1.05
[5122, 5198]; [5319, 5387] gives 1.03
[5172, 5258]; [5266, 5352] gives 1.02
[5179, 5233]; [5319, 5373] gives 1.03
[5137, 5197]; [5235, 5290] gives 1.04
